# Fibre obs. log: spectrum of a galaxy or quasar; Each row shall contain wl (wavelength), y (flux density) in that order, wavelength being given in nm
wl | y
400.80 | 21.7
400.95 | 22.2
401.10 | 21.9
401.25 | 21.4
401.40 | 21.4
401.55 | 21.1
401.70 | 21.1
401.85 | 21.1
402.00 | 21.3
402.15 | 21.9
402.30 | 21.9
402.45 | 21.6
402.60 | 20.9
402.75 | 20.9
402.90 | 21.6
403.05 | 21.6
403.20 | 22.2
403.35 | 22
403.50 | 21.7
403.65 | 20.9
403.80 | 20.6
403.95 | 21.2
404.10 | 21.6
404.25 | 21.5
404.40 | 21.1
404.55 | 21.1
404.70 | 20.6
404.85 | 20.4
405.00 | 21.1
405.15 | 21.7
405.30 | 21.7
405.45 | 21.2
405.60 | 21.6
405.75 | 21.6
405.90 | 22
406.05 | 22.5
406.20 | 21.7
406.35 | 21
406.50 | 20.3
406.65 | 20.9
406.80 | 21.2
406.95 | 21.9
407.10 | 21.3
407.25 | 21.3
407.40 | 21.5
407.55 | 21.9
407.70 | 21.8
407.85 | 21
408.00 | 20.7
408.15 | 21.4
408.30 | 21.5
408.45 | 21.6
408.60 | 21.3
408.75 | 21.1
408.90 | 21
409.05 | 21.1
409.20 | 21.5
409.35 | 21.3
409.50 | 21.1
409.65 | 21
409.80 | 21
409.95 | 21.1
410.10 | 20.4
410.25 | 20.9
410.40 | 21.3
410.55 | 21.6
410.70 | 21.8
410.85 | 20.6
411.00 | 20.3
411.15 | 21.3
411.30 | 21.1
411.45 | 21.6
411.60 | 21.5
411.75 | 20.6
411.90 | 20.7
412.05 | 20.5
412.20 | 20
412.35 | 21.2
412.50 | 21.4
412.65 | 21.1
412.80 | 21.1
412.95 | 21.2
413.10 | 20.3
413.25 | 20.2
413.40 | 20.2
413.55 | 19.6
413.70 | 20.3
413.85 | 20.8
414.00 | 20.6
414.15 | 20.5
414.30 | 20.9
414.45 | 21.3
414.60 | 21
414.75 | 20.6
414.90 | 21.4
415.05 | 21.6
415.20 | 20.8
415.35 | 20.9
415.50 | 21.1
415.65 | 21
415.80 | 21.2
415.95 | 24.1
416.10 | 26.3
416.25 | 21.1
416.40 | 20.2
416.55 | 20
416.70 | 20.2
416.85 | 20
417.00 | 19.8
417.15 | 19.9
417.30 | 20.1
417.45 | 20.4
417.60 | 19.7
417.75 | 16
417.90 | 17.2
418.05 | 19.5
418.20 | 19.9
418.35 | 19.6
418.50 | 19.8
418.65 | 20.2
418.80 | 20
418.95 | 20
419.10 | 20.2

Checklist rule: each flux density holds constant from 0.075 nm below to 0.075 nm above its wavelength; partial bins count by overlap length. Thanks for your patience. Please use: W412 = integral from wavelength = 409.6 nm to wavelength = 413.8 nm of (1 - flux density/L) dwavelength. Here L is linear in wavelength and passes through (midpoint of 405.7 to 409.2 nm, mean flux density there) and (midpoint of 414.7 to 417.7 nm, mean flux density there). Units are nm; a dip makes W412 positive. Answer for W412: 0.07 nm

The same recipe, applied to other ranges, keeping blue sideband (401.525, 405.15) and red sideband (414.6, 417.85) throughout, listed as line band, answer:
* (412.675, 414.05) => 0.025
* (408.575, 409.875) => -0.006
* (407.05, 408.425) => -0.018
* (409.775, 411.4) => -0.004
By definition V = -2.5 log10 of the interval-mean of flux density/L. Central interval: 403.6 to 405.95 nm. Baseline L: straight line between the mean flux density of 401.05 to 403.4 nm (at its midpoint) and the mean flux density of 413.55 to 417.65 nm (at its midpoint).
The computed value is 0.01 mag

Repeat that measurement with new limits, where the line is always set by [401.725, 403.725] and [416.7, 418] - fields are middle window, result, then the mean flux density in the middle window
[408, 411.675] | -0.041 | 21.2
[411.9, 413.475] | -0.042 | 20.7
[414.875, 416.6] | -0.117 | 21.7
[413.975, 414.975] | -0.067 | 20.9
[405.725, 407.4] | -0.027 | 21.4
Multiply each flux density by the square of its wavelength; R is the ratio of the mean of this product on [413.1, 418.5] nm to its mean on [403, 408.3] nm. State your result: 1.01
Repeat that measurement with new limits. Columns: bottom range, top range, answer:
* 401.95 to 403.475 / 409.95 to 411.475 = 1.01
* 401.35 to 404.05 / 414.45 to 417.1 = 1.06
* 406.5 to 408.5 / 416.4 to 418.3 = 0.95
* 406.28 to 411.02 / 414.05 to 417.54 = 1.03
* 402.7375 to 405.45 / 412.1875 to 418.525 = 1.02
